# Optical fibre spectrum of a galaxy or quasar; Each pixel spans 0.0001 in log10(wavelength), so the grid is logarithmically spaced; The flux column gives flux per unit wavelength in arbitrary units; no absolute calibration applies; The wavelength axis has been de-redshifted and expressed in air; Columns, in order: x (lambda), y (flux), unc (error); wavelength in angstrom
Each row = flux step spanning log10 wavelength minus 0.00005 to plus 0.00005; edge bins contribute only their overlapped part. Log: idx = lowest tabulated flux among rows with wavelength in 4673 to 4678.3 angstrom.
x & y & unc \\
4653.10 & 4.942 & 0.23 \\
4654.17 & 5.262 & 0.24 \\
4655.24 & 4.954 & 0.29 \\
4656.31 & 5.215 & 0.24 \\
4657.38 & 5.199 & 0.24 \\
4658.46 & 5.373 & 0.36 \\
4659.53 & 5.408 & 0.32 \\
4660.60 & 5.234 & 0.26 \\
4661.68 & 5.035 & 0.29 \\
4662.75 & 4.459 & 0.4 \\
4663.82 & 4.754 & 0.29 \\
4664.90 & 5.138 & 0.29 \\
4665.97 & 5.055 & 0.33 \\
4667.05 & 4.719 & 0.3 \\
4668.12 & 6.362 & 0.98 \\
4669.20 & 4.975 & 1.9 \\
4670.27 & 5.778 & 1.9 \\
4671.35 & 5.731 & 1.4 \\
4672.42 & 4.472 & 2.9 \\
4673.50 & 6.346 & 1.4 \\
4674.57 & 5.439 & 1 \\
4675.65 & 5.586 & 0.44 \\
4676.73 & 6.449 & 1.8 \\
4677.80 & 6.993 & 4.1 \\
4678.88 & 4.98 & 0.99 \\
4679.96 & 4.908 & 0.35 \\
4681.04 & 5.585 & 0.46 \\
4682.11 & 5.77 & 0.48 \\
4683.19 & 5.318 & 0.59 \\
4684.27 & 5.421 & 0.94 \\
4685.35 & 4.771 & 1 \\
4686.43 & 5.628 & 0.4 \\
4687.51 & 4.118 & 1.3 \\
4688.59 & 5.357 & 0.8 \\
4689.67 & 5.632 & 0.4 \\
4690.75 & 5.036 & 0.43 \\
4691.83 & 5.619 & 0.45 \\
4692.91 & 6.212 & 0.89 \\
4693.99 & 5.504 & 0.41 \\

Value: 5.439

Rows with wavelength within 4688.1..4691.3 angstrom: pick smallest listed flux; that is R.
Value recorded 5.036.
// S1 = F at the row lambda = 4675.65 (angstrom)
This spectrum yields 5.586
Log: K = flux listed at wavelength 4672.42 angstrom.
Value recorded 4.472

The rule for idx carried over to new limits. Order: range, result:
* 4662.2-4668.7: 4.459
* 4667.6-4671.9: 4.975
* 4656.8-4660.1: 5.199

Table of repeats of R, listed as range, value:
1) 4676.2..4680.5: 4.908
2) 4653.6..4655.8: 4.954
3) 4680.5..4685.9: 4.771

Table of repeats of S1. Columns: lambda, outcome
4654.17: 5.262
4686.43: 5.628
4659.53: 5.408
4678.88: 4.98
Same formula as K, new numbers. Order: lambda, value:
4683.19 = 5.318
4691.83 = 5.619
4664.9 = 5.138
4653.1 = 4.942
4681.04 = 5.585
